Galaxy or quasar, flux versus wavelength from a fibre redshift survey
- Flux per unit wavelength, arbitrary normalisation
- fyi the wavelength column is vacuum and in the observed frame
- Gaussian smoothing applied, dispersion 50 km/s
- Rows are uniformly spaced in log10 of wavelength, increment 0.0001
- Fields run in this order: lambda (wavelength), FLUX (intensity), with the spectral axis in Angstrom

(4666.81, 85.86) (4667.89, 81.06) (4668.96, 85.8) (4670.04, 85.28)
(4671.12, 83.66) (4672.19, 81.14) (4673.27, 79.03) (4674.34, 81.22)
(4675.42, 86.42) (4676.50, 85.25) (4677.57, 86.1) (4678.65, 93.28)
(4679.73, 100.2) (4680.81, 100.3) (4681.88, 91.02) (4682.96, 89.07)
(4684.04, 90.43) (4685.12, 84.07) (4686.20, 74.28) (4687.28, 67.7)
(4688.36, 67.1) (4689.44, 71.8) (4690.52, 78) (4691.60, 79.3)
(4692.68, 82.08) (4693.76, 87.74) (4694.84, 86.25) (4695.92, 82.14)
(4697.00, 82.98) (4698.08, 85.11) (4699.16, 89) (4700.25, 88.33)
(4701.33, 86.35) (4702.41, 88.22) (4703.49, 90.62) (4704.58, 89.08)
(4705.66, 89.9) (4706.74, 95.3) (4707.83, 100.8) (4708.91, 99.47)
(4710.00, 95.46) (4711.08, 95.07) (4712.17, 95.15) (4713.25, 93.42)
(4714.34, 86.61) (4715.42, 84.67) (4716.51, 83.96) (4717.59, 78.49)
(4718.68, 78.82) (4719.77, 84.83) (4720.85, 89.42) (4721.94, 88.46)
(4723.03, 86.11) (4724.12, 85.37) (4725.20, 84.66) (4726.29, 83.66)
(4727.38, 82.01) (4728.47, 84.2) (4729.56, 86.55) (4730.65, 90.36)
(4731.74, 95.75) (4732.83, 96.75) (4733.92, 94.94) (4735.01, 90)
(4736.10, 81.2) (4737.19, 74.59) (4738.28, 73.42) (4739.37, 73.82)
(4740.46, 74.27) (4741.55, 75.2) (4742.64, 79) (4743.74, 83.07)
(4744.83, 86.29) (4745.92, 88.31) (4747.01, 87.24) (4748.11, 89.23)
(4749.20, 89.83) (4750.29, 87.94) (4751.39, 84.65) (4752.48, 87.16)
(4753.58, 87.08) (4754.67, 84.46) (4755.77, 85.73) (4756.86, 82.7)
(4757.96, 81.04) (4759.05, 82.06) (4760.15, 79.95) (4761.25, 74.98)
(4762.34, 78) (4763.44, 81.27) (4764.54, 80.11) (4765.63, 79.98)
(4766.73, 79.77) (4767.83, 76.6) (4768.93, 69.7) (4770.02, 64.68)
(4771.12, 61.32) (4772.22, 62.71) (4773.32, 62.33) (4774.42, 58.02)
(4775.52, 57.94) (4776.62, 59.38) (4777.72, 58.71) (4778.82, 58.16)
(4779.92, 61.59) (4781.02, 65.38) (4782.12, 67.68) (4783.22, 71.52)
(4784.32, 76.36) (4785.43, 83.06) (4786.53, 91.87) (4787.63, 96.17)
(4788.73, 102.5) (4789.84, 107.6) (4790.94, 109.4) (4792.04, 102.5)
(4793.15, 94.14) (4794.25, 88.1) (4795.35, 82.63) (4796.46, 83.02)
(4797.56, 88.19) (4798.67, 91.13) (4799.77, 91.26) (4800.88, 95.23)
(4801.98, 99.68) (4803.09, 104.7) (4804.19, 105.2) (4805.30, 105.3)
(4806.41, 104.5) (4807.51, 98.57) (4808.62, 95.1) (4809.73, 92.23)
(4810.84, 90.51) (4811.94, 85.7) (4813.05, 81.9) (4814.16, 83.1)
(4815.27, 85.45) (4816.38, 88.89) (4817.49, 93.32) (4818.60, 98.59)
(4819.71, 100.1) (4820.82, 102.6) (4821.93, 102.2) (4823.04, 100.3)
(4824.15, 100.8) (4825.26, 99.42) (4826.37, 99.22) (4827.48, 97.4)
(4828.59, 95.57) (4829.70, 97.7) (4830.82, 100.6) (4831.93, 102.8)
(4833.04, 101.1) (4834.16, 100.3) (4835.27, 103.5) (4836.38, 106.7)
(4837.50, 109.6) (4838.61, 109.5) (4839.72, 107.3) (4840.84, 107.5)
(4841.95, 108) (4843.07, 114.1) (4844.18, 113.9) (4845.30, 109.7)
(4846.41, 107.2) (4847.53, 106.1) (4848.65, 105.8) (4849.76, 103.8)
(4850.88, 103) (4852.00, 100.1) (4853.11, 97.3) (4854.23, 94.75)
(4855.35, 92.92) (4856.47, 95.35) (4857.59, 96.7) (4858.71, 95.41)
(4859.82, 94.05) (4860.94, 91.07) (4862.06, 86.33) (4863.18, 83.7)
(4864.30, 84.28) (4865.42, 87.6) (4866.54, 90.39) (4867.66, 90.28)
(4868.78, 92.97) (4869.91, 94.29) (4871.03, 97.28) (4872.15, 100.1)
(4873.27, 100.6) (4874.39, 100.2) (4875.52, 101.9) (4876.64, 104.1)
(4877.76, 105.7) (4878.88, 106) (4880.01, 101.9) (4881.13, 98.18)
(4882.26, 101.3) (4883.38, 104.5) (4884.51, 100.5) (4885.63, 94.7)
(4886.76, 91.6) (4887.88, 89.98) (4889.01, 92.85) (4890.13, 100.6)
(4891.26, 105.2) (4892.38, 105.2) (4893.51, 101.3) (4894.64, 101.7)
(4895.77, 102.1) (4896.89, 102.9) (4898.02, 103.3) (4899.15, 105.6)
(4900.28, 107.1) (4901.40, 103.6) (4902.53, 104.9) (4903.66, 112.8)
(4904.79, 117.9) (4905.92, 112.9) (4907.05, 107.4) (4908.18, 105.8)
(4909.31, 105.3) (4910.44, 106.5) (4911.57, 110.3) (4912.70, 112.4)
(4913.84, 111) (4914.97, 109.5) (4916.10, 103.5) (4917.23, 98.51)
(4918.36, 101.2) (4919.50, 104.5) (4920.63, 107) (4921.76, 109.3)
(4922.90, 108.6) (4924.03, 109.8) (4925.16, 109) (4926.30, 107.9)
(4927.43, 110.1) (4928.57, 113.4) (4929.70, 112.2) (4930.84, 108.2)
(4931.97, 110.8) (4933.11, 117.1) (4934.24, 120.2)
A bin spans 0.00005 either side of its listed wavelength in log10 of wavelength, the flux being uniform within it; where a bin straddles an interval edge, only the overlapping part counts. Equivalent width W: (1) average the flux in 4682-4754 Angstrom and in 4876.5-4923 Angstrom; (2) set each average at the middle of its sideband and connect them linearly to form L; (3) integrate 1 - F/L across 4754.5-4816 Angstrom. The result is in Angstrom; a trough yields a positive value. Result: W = 6.4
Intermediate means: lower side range 85.5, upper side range 104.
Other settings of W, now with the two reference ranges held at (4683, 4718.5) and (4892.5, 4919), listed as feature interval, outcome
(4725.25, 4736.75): 0.1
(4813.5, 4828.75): 0.3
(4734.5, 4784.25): 8.5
